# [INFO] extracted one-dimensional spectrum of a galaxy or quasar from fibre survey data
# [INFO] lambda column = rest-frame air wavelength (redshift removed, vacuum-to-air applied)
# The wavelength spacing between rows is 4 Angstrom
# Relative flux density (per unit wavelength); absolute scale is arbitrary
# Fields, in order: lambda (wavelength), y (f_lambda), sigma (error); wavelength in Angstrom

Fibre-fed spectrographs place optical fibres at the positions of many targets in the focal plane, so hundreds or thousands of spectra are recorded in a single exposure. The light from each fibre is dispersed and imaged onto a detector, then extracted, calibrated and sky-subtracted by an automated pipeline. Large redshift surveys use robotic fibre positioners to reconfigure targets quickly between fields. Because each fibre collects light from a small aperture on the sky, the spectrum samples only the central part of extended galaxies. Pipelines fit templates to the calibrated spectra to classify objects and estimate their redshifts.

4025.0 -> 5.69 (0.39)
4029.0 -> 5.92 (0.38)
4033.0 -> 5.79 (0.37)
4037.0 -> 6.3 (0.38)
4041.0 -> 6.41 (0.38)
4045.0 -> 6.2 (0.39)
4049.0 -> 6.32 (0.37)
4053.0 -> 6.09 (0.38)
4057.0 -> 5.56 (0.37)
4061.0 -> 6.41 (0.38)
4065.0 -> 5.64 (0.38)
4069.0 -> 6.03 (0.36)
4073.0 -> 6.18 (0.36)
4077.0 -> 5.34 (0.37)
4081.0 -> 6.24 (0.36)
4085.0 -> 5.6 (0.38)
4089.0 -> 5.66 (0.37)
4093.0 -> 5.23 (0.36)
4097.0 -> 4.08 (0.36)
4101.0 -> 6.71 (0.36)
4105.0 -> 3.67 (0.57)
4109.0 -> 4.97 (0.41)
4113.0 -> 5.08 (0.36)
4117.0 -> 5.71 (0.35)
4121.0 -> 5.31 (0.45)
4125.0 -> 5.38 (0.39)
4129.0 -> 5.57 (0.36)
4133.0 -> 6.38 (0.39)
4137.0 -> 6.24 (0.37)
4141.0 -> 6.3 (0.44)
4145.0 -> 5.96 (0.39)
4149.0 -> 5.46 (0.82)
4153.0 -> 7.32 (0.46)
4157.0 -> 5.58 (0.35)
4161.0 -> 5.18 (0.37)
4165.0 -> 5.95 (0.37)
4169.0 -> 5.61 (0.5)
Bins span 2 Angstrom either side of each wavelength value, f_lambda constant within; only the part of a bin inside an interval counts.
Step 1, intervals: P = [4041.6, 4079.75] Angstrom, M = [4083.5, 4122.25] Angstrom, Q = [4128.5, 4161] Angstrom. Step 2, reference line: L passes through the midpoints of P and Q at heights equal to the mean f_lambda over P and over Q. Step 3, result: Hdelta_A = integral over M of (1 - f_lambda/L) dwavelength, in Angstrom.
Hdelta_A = 5.4 Angstrom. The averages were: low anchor 6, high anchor 6.07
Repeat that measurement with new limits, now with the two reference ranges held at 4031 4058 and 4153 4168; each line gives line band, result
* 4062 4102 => 2.3 Angstrom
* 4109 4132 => 1.9 Angstrom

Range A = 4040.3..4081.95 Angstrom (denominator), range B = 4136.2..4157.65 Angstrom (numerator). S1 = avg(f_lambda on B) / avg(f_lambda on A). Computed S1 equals 1.03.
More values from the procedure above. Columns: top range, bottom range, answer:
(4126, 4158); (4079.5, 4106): 1.14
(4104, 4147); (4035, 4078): 0.92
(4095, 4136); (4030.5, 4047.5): 0.86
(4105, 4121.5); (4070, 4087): 0.87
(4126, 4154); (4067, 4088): 1.04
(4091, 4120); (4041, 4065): 0.83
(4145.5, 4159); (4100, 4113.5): 1.22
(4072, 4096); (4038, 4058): 0.91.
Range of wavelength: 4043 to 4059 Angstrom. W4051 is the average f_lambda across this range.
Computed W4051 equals 6.04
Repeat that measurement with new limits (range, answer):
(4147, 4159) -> 6.12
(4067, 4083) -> 5.95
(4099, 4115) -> 5.11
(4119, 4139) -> 5.78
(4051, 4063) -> 6.02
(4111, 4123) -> 5.37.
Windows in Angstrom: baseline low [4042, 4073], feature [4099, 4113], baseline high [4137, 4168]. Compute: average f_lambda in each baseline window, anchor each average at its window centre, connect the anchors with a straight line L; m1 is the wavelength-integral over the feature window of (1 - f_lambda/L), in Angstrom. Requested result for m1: 2.10 Angstrom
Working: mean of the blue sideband 6.06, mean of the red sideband 5.97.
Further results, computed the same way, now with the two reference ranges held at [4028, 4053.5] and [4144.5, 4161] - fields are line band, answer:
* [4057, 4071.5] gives 0.37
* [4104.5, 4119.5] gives 2.62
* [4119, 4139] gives 0.81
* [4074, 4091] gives 0.99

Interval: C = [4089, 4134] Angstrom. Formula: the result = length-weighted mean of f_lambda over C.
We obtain 5.27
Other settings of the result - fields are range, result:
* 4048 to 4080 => 5.94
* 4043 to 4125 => 5.6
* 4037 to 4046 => 6.32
